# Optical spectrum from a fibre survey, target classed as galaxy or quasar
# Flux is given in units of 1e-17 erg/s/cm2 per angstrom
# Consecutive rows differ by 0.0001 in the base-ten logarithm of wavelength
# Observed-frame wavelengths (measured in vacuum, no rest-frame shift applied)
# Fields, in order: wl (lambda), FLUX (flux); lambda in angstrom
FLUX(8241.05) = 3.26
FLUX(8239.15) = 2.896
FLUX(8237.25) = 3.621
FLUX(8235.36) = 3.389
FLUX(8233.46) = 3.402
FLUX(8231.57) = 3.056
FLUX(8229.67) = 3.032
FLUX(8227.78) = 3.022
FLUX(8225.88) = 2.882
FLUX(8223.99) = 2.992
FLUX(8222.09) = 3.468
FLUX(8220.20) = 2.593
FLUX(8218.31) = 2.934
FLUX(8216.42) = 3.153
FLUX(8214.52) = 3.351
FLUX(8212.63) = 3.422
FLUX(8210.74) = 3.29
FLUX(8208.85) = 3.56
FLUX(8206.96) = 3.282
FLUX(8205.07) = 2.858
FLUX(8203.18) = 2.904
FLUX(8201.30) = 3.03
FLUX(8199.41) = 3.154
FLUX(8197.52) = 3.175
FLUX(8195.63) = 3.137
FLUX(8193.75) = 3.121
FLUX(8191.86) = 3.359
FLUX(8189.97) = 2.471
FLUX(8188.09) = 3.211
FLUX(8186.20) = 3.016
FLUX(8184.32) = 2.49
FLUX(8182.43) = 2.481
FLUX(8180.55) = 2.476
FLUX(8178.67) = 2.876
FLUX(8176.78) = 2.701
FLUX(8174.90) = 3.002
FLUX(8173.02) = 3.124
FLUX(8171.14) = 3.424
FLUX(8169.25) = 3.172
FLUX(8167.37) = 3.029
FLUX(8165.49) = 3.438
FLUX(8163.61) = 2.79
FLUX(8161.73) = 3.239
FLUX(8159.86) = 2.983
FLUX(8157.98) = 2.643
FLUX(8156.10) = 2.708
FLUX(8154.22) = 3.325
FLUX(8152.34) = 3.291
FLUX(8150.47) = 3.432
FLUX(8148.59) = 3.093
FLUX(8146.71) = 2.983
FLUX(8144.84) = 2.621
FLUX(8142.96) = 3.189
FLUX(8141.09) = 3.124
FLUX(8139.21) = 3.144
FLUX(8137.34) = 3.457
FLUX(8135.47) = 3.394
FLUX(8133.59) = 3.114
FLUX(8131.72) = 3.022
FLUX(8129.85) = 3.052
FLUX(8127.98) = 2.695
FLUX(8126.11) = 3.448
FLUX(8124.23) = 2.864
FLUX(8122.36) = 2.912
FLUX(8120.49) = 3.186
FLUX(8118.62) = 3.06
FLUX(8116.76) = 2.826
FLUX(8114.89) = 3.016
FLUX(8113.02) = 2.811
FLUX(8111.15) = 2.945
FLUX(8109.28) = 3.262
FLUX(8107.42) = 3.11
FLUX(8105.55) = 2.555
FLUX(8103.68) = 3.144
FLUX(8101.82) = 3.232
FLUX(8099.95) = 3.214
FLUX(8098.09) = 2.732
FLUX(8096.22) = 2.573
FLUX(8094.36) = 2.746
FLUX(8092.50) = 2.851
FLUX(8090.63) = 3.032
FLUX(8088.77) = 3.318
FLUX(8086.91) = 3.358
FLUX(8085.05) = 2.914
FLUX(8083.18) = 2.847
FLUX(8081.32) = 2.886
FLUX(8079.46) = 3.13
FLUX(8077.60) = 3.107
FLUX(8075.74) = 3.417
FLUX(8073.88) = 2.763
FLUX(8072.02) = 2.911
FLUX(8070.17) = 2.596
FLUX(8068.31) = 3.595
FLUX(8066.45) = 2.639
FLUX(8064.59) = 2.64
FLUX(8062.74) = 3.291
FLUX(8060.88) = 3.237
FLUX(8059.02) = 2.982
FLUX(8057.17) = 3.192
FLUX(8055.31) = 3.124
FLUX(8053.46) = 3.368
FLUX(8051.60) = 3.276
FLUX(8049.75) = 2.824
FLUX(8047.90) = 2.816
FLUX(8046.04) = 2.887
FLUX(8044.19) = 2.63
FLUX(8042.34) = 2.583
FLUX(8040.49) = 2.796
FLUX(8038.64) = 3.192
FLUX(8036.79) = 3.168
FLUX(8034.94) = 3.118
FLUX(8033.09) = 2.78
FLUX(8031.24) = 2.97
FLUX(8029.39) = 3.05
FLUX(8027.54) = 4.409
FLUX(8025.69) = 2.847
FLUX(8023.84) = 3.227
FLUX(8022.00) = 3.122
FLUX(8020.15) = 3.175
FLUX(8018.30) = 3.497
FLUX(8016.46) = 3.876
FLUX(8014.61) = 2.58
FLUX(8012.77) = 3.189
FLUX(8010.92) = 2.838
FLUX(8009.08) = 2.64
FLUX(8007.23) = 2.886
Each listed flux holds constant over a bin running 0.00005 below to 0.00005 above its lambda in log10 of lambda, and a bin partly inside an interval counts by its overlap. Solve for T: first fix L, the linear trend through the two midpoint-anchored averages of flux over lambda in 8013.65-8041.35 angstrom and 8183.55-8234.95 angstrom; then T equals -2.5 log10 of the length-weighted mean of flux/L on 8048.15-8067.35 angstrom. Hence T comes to 0.04 mag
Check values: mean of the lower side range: 3.19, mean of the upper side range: 3.09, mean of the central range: 3.05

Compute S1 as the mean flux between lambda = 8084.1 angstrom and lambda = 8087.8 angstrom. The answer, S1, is 3.13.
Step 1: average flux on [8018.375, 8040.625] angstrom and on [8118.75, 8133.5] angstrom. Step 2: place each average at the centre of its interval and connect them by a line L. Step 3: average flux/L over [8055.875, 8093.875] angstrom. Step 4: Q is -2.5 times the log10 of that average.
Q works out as 0.03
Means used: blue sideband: 3.18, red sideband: 3.03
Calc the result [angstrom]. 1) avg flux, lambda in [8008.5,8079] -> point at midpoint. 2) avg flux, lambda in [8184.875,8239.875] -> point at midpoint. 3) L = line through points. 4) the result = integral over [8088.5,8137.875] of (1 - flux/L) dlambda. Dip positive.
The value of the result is 1.2 angstrom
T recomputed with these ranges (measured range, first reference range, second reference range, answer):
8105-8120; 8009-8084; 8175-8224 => 0.03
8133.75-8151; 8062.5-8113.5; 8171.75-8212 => -0.06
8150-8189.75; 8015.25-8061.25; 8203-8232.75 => 0.05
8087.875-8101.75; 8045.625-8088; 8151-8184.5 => 0.03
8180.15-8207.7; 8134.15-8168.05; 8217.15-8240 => 0.06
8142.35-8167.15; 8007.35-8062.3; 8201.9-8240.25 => 0.03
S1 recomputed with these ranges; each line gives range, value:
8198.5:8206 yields 2.99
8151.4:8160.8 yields 2.99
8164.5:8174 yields 3.23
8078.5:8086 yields 2.94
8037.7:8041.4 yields 3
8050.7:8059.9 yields 3.19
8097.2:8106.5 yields 2.98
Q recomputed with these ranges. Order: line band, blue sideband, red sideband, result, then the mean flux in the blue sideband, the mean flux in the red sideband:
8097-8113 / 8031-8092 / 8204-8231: 0.01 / 3.01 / 3.13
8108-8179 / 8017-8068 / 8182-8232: 0.00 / 3.08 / 3.06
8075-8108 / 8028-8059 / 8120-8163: 0.01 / 3.01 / 3.08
